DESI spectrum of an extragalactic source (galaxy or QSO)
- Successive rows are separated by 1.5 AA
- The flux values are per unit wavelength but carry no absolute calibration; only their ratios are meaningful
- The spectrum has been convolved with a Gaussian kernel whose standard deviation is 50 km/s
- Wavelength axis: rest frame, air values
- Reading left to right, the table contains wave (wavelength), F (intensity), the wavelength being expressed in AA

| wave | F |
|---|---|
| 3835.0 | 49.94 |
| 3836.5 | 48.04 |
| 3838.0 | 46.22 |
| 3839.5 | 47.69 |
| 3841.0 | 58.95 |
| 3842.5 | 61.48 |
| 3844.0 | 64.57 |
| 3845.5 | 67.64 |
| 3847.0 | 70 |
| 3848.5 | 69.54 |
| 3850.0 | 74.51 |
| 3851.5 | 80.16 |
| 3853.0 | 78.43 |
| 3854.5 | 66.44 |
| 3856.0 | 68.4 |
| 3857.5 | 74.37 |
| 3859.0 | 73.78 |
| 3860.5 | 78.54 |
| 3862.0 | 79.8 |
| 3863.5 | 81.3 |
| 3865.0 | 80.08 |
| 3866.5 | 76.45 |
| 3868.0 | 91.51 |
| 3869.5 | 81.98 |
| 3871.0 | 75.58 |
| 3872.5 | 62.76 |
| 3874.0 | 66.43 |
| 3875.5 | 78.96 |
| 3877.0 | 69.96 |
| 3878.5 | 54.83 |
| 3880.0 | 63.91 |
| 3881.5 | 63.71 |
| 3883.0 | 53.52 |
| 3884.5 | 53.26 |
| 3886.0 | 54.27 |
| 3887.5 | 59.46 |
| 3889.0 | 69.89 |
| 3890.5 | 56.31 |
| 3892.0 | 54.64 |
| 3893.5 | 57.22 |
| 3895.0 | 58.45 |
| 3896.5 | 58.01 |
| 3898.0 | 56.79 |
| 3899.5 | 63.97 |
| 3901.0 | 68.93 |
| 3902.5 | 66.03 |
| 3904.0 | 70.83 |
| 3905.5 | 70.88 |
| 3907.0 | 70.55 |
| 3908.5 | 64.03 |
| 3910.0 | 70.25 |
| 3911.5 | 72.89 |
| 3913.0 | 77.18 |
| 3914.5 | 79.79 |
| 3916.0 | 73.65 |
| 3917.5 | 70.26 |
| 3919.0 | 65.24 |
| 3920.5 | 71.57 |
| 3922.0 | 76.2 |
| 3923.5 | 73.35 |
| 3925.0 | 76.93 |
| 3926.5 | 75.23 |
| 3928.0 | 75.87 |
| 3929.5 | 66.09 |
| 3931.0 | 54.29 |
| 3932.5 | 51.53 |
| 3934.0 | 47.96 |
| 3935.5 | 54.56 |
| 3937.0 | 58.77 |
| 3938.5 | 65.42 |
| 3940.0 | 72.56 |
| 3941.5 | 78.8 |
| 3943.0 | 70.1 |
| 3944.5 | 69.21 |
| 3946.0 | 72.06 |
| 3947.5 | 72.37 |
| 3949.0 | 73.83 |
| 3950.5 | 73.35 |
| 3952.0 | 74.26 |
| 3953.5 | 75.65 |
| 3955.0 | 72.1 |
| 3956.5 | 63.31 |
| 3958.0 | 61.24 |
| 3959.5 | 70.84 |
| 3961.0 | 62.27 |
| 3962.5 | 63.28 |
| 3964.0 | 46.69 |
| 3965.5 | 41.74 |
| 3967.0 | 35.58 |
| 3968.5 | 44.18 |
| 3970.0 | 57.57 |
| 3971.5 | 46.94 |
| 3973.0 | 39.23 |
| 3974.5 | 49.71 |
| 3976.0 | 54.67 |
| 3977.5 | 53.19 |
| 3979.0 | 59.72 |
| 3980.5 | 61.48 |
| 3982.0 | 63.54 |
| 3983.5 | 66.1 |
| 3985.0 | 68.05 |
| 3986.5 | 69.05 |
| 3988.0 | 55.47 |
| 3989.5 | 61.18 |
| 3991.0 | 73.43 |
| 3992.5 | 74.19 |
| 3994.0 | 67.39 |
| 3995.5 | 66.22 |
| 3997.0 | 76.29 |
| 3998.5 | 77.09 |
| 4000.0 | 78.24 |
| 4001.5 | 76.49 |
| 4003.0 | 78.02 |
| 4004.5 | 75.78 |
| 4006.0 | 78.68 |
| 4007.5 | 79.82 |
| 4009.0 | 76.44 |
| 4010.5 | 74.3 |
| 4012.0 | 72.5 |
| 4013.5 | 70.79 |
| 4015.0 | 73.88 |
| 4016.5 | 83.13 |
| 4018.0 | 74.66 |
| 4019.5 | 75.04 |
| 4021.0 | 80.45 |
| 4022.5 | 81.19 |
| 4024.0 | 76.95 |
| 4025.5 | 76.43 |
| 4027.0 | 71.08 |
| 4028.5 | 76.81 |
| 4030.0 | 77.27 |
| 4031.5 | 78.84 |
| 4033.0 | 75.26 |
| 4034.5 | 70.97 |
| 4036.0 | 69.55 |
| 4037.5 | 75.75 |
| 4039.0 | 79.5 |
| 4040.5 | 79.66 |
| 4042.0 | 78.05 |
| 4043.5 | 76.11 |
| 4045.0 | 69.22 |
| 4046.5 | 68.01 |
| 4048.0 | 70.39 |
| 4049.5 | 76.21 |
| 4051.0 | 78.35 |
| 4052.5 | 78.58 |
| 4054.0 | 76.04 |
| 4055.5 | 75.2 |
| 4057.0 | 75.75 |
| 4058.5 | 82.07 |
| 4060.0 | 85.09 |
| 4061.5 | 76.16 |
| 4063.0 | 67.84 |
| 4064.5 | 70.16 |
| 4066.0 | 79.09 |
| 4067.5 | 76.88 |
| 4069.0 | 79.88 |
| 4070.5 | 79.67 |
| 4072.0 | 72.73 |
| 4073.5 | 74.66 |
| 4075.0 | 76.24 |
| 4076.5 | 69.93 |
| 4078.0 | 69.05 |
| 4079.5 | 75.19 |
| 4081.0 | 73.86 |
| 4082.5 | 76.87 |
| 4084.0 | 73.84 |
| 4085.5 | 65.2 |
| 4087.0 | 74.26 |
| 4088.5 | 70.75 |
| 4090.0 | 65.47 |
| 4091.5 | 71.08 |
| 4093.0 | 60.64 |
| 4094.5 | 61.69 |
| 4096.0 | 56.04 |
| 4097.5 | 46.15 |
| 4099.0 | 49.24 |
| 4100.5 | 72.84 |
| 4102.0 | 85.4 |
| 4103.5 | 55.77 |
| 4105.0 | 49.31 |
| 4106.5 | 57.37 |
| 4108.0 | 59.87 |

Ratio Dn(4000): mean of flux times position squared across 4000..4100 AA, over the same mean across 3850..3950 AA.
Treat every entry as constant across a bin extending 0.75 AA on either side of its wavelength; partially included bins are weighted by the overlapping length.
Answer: 1.16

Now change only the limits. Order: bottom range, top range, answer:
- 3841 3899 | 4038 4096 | 1.20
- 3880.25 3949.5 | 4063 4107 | 1.13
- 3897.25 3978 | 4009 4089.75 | 1.23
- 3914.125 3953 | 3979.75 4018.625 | 1.08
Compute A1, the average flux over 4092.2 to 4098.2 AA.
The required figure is 56.3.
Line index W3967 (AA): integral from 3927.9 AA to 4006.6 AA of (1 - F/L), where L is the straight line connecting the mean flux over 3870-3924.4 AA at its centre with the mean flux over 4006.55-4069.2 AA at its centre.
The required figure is 7.8 AA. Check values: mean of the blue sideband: 66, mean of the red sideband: 75.9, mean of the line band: 63.9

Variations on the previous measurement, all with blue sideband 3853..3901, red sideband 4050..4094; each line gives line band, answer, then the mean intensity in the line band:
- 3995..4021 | -1.46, 76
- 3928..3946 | 1.53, 63.6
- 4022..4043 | -0.99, 76.2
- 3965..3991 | 5.76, 55.2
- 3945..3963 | 0.11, 69.6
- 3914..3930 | -0.96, 73.1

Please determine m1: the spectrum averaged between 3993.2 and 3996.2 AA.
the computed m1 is 66.9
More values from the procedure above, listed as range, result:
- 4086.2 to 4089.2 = 72.4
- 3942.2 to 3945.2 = 69.8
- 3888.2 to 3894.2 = 59.5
